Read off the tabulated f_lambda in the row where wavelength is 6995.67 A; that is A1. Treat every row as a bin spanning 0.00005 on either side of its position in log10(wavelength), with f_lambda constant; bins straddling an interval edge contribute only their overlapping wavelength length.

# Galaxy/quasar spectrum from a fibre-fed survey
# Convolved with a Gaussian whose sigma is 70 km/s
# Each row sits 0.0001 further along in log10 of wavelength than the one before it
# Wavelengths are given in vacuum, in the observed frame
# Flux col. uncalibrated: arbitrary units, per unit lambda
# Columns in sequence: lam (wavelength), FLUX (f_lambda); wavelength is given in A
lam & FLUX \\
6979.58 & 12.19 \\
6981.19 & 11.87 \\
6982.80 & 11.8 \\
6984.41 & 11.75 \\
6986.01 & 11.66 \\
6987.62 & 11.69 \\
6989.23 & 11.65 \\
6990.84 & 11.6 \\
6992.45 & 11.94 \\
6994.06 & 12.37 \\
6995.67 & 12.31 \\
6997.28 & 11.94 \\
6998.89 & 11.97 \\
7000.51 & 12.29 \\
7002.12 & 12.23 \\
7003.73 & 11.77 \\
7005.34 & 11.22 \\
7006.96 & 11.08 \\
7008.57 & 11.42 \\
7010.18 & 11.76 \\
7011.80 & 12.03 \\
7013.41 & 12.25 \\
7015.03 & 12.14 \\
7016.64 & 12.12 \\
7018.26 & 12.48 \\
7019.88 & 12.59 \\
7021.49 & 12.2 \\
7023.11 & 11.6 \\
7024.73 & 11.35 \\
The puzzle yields 12.31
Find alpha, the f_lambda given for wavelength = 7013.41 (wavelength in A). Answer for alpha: 12.25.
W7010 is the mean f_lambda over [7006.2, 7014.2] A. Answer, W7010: 11.7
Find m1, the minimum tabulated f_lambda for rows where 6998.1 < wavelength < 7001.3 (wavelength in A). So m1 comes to 11.97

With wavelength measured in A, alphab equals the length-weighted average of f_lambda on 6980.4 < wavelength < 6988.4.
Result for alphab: 11.8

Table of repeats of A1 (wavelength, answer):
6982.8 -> 11.8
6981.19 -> 11.87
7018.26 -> 12.48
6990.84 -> 11.6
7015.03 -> 12.14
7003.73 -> 11.77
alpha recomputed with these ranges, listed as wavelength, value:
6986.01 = 11.66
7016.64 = 12.12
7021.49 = 12.2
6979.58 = 12.19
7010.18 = 11.76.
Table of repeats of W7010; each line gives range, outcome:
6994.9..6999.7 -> 12.1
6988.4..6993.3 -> 11.7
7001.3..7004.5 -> 12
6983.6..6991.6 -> 11.7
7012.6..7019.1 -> 12.2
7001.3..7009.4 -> 11.6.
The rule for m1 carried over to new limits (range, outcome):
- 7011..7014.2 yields 12.03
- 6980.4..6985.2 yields 11.75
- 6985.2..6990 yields 11.65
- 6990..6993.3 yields 11.6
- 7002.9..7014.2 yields 11.08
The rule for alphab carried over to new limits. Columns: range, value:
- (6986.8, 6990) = 11.7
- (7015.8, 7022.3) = 12.4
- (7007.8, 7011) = 11.6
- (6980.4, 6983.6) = 11.8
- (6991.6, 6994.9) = 12.2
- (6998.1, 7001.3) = 12.1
